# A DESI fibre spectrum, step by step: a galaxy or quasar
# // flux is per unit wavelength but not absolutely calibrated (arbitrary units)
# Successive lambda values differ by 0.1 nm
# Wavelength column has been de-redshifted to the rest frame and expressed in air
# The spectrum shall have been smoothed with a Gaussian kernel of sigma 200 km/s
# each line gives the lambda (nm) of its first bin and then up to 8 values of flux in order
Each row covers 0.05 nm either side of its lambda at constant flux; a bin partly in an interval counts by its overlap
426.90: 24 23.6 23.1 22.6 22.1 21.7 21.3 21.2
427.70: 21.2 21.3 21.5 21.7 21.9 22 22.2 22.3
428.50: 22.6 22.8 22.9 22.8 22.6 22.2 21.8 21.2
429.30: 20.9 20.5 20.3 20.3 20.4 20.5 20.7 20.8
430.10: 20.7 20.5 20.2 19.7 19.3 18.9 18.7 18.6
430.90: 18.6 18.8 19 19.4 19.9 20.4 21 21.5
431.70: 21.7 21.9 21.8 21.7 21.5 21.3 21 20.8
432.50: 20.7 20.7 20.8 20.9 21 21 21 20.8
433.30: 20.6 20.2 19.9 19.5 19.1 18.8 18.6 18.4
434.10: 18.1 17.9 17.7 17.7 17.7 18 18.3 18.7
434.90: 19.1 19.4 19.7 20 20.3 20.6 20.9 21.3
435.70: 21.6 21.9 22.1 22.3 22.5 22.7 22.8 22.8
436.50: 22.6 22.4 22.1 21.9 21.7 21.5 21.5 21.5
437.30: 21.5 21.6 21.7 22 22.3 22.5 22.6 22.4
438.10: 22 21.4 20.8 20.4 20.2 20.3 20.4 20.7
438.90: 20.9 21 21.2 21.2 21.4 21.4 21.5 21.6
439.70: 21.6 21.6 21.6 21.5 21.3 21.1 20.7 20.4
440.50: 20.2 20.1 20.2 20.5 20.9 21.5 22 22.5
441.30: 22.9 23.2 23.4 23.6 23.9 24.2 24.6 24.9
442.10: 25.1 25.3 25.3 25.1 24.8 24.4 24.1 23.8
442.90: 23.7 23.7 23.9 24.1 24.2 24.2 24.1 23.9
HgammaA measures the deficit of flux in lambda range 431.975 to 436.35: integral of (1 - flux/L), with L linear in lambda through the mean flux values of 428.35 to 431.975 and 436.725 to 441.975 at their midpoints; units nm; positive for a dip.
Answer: 0.19 nm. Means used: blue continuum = 20.7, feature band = 20.2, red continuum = 21.6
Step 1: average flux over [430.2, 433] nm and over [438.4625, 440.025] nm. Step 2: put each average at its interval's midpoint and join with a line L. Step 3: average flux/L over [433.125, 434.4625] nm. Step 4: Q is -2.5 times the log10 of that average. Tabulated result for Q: 0.085 mag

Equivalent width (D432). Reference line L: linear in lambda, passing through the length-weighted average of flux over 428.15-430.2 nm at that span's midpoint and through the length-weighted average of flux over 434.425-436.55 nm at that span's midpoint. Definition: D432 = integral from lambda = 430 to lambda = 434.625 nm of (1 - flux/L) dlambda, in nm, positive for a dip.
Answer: 0.26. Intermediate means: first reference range 21.5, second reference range 20.7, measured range 19.9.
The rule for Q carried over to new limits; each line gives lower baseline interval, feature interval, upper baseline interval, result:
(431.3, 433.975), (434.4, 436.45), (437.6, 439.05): 0.02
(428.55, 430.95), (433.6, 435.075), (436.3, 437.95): 0.17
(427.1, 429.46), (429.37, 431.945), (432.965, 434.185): 0.04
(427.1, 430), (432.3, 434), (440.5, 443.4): 0.10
